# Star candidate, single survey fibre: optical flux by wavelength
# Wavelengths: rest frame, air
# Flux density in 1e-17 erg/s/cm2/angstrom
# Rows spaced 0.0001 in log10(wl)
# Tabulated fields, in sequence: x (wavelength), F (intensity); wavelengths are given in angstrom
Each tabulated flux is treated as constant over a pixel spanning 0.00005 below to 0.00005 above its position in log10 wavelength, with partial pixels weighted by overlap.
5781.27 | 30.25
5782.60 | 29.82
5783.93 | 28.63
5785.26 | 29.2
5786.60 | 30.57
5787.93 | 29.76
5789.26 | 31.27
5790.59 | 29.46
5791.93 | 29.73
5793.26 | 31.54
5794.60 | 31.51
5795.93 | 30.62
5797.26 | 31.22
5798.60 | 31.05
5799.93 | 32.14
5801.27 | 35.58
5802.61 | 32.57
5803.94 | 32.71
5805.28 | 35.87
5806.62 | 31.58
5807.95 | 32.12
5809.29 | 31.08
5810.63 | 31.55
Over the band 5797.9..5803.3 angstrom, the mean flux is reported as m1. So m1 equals 32.8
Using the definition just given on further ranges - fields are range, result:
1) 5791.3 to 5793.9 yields 30.7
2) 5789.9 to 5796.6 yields 30.6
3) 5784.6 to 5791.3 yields 30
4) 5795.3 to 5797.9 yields 31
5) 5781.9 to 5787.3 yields 29.6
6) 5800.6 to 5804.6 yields 33.6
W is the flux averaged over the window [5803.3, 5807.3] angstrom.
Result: 33.4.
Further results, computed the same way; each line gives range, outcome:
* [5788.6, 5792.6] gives 30.2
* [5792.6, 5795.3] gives 31.5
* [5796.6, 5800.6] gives 31.5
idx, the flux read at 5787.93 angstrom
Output 29.76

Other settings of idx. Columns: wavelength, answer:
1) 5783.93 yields 28.63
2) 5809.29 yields 31.08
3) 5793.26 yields 31.54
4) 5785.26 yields 29.2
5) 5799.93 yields 32.14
